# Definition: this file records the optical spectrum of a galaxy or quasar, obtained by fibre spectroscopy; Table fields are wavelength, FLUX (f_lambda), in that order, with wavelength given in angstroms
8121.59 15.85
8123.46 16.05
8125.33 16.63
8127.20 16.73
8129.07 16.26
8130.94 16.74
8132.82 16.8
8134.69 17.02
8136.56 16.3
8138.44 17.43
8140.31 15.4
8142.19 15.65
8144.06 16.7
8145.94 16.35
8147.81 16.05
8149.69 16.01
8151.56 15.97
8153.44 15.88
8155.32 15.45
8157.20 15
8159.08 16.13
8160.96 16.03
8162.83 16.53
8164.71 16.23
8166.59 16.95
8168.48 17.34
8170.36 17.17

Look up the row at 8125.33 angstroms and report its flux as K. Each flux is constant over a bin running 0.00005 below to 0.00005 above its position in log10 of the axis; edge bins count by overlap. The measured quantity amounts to 16.63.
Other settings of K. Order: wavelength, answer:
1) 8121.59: 15.85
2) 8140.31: 15.4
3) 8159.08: 16.13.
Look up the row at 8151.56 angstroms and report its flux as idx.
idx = 15.97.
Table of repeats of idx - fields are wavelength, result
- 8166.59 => 16.95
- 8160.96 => 16.03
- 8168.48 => 17.34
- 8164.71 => 16.23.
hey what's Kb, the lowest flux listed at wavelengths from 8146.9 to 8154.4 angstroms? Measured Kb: 15.88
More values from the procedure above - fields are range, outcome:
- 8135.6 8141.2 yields 15.4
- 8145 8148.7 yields 16.05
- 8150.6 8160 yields 15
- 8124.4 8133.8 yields 16.26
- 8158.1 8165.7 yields 16.03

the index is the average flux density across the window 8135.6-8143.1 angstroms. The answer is 16.2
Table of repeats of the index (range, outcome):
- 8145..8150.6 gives 16.1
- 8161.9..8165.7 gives 16.4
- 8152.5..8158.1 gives 15.4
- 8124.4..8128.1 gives 16.7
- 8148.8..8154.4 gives 16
